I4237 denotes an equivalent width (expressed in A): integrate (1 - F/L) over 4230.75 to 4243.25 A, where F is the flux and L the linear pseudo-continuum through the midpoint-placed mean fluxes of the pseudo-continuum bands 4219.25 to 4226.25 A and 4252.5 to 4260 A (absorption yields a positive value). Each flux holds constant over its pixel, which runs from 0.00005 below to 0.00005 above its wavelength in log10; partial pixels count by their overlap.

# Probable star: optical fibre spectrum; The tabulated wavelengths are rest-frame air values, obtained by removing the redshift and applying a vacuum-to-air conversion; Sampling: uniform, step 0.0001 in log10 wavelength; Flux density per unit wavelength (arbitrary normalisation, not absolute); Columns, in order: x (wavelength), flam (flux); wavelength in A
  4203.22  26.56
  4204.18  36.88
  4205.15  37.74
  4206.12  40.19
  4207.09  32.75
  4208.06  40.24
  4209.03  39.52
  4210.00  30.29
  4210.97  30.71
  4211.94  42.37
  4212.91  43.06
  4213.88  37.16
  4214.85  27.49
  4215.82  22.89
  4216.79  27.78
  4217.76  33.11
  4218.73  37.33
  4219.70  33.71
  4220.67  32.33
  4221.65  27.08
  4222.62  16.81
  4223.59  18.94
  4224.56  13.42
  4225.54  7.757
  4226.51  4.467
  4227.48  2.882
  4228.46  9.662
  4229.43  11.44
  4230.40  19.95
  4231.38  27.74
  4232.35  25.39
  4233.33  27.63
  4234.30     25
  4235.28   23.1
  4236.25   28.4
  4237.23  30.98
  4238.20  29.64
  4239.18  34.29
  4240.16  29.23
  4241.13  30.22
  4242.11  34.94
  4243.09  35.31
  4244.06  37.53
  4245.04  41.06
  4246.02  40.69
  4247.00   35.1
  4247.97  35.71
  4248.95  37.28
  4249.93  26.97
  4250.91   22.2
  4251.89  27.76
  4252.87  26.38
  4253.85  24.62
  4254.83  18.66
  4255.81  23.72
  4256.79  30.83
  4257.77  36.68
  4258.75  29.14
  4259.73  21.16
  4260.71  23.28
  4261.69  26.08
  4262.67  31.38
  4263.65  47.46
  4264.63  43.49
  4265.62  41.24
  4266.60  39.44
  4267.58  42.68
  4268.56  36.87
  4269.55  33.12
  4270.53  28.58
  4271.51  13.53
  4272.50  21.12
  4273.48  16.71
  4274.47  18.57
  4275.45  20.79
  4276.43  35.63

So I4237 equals -3.1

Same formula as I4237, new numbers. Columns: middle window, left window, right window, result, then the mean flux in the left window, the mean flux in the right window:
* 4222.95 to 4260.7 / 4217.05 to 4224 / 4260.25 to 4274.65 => 5.0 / 28.6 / 31.2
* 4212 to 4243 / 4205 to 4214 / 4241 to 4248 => 9.8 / 37.4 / 36.7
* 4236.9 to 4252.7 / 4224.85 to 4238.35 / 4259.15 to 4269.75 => -4.7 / 19.2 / 35.1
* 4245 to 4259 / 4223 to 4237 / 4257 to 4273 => -1.9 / 17.8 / 32.2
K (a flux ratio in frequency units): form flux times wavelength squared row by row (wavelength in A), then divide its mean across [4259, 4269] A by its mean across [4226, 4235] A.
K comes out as 2.07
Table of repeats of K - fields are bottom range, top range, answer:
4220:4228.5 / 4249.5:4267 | 1.97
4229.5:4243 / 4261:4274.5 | 1.16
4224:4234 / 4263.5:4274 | 2.17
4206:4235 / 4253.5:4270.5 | 1.27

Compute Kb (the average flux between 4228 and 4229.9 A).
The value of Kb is 10.6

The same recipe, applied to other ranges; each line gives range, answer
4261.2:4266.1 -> 37.9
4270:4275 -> 19.8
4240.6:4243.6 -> 33.5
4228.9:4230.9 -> 15.6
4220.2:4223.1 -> 25.3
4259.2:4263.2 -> 25.8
